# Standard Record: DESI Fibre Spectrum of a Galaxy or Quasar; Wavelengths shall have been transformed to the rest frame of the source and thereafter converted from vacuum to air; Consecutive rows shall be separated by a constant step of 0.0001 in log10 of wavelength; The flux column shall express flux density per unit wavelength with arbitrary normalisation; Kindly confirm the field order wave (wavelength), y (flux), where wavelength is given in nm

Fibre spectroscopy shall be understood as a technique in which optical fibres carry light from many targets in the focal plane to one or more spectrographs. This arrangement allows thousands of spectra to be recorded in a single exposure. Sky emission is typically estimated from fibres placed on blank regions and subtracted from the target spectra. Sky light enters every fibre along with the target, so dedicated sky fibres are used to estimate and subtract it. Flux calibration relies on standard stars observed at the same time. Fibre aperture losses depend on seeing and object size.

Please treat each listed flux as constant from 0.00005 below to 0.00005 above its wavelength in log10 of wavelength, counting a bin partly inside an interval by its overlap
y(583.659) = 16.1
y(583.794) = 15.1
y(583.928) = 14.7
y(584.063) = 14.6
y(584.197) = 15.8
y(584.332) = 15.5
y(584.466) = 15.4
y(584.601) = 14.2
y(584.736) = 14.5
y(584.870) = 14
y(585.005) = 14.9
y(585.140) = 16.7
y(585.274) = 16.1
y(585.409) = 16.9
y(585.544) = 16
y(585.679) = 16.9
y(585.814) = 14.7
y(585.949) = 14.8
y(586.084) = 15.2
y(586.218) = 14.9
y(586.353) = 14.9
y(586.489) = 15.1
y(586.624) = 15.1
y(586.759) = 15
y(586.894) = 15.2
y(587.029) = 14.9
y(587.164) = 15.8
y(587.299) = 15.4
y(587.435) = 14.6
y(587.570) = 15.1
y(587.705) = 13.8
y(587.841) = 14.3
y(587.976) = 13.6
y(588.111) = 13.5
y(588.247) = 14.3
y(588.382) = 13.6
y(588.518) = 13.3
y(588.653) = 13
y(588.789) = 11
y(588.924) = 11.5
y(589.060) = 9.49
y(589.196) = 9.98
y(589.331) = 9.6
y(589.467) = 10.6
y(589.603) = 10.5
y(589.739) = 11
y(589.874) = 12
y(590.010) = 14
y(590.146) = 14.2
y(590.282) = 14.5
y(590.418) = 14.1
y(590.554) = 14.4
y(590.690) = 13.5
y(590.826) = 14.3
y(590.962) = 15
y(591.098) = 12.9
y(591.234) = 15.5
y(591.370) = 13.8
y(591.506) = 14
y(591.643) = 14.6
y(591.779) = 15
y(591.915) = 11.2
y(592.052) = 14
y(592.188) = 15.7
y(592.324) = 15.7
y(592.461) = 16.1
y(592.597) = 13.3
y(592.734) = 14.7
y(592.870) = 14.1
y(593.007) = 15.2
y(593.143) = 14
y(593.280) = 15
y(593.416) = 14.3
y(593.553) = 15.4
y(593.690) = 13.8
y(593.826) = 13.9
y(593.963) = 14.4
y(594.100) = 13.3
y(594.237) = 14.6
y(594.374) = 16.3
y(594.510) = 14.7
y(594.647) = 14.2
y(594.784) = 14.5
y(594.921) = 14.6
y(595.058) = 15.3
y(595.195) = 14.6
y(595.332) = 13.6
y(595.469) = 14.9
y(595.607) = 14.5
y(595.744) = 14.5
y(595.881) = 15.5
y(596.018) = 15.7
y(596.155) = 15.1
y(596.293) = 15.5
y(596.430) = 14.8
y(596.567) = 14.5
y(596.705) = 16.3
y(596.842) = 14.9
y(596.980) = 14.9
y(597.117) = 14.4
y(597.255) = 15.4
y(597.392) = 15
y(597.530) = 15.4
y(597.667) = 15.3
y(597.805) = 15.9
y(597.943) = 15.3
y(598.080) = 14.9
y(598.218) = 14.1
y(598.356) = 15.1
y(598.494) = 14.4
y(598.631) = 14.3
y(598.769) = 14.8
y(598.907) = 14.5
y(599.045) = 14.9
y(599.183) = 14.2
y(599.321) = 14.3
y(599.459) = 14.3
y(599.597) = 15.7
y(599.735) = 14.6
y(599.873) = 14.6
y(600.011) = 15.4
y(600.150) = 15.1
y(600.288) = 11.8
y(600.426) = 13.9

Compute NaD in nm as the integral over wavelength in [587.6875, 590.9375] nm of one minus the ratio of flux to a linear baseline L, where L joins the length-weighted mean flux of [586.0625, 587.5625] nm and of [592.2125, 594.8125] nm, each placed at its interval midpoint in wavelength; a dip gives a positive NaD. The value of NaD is 0.488 nm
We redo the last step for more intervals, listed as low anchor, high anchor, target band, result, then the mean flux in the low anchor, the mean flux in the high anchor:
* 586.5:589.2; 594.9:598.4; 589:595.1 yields 0.233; 13.7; 15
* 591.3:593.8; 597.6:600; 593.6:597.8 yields -0.063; 14.4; 14.8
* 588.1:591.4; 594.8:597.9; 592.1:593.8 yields -0.110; 12.8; 15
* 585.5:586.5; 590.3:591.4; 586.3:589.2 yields 0.214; 15.3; 14.2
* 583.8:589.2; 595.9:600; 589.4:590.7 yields 0.159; 14.5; 14.9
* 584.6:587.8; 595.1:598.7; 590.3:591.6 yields 0.078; 15.2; 15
